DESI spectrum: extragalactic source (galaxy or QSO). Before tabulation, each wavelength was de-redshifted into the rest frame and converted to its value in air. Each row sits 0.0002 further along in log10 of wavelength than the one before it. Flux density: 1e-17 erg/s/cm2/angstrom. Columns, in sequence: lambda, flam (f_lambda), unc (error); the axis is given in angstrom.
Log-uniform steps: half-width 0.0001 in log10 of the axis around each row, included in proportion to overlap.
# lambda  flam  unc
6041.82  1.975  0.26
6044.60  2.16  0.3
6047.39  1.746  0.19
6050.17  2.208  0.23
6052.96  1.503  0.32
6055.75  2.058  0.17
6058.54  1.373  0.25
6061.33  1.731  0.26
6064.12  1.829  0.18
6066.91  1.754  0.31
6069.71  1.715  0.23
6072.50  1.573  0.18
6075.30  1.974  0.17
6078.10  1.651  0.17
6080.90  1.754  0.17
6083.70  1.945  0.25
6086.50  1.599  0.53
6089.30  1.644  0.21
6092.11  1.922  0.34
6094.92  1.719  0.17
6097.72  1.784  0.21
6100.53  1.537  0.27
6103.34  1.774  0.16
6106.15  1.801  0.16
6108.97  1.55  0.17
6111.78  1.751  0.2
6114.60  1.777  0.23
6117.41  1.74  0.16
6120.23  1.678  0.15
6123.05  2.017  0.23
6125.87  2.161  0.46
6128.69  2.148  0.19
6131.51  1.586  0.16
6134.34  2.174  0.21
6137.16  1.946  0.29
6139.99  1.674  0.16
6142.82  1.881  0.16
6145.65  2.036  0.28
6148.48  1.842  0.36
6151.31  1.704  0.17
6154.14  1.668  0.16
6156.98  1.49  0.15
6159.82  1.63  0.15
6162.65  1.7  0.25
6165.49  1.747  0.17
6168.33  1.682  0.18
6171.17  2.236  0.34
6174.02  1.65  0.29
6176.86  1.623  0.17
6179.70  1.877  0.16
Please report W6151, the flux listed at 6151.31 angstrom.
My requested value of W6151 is 1.704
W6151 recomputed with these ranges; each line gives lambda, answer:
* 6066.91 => 1.754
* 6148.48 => 1.842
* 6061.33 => 1.731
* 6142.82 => 1.881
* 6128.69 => 2.148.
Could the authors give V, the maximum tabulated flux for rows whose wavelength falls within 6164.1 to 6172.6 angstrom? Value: 2.236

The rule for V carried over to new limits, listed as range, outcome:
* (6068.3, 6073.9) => 1.715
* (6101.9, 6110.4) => 1.801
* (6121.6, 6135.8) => 2.174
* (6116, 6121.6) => 1.74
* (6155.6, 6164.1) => 1.7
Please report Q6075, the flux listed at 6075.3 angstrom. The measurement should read 1.974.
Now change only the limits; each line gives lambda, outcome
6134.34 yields 2.174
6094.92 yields 1.719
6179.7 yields 1.877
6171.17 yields 2.236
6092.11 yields 1.922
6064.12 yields 1.829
